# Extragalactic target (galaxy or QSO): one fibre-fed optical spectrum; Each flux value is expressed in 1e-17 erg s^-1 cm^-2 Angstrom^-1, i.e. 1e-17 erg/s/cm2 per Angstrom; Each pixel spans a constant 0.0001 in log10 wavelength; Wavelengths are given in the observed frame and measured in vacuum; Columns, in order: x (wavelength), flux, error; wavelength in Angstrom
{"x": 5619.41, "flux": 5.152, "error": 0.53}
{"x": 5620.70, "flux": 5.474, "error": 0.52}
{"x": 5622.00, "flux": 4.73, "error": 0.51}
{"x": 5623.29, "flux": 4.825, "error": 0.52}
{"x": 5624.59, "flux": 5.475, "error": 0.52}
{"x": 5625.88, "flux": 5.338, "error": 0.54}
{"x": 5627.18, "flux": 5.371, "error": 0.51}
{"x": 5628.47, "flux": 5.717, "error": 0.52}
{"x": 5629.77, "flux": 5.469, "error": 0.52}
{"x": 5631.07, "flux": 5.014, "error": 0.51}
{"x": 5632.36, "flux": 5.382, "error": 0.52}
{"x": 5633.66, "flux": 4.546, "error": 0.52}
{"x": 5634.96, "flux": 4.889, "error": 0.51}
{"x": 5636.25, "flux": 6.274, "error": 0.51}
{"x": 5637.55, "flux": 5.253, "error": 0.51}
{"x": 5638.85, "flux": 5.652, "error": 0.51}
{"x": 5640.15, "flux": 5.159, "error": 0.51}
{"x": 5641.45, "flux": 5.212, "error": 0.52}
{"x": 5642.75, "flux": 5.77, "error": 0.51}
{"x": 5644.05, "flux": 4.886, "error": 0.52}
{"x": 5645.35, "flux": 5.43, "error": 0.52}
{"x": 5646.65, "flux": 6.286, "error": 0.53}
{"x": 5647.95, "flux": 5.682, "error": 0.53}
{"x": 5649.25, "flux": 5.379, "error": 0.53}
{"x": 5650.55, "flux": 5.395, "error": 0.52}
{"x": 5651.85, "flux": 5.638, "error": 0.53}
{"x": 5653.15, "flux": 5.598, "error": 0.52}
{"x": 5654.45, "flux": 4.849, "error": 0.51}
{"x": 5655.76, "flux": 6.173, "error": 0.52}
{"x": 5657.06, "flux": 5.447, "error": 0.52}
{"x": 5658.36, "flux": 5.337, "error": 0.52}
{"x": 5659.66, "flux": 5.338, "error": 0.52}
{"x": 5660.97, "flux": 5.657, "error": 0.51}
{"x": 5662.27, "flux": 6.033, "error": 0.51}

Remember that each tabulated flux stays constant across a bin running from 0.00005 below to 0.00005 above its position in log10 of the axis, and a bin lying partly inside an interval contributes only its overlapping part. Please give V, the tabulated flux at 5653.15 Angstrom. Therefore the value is 5.598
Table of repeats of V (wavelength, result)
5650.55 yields 5.395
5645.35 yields 5.43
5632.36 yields 5.382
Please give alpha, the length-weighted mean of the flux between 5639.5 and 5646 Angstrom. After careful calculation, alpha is 5.29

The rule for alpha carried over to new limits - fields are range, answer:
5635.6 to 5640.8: 5.59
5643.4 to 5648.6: 5.57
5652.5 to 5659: 5.48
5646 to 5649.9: 5.78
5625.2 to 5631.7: 5.38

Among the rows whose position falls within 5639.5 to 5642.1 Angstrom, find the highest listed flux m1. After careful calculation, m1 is 5.212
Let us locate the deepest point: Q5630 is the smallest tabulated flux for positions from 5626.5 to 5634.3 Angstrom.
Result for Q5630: 4.546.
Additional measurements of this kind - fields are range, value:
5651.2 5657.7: 4.849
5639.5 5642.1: 5.159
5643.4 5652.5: 4.886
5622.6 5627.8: 4.825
